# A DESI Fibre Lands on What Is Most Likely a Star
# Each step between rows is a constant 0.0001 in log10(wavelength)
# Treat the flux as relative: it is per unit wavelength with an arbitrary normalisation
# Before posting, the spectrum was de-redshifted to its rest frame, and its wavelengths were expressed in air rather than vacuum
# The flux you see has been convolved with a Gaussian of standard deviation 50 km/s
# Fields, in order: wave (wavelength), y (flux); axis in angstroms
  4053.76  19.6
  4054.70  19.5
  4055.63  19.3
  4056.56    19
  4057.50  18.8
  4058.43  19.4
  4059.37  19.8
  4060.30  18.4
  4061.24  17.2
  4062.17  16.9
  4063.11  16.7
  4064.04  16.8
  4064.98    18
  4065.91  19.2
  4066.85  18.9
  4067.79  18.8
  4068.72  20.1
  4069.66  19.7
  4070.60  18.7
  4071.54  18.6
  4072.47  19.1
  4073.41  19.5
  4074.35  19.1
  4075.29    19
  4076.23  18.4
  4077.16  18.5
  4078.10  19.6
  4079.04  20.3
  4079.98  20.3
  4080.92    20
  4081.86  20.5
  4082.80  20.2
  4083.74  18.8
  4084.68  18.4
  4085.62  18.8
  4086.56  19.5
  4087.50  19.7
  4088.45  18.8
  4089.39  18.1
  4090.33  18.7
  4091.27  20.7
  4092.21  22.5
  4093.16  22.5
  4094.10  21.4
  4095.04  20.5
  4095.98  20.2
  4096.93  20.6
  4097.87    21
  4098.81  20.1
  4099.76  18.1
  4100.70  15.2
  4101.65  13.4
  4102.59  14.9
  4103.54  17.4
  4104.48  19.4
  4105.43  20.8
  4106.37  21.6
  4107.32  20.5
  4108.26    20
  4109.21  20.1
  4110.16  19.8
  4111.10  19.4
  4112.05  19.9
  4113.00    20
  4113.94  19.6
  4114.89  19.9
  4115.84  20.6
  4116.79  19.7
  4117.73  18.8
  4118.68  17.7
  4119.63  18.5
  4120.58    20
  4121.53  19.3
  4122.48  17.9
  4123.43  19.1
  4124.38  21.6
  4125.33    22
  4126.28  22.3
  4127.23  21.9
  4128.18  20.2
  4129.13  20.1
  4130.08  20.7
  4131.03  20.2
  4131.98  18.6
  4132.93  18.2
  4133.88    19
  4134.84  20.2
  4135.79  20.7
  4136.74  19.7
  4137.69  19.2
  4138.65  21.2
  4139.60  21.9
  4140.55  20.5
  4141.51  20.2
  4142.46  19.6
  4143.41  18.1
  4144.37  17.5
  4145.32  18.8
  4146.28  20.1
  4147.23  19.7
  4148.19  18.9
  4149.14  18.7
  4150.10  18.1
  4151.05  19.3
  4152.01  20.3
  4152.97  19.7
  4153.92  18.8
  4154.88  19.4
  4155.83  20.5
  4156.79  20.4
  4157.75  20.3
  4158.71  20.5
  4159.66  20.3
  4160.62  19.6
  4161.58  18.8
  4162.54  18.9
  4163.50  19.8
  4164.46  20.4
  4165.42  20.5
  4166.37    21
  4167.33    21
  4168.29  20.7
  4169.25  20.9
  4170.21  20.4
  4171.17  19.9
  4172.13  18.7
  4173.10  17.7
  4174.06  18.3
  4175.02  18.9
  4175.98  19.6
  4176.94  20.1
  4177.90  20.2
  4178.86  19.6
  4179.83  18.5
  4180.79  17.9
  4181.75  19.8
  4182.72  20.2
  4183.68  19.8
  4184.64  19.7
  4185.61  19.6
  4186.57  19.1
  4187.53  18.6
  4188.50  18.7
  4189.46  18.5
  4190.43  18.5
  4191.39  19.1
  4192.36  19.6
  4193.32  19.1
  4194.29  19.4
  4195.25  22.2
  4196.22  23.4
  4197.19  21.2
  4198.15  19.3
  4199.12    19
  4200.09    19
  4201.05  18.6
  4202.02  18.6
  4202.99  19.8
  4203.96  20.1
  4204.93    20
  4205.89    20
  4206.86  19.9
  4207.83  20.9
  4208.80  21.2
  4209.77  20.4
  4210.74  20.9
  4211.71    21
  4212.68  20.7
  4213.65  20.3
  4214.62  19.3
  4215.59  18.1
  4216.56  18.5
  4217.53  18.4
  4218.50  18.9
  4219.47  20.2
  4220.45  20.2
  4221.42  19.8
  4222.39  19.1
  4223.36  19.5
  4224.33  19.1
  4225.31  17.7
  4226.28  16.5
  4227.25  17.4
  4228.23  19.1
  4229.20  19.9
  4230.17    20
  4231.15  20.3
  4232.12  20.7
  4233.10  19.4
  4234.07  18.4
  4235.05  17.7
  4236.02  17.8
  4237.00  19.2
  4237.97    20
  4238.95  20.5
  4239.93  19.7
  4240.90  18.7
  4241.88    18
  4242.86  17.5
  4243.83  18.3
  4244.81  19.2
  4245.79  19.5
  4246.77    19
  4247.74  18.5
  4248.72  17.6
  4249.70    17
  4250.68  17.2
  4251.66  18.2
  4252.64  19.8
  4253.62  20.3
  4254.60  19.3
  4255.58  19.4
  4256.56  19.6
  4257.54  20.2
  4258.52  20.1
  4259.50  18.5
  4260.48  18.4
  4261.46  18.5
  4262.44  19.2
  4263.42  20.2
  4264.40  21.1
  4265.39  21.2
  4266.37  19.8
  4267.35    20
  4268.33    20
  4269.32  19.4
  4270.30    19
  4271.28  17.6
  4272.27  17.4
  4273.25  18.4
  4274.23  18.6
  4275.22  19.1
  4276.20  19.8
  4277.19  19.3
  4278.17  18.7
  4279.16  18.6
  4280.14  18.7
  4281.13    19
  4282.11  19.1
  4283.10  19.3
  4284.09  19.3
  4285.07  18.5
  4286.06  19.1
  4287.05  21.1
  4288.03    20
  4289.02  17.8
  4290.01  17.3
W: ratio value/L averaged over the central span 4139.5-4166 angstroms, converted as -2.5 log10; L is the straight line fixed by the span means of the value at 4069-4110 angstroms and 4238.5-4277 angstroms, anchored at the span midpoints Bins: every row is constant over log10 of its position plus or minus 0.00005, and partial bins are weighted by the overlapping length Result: -0.02 mag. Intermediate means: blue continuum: 19.4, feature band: 19.6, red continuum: 19.1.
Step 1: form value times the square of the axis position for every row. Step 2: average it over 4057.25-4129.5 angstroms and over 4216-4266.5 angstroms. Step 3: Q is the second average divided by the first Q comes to 1.06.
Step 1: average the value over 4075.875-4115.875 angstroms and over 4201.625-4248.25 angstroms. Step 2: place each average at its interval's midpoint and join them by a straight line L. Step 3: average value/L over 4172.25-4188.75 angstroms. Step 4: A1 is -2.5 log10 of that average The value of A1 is 0.012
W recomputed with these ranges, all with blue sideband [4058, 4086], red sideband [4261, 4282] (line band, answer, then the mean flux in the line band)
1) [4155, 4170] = -0.06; 20.2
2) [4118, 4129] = -0.06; 20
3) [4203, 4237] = -0.02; 19.5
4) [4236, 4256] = 0.02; 18.8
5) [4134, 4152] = -0.03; 19.6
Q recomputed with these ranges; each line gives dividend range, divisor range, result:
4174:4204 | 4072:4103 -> 1.06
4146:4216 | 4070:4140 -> 1.04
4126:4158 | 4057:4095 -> 1.06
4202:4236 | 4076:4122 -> 1.06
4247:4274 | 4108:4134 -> 1.03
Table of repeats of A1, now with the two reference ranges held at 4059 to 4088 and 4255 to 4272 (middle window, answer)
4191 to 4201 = -0.04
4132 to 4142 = -0.05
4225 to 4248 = 0.03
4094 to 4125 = -0.01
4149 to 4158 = -0.02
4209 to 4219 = -0.02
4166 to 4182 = -0.02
